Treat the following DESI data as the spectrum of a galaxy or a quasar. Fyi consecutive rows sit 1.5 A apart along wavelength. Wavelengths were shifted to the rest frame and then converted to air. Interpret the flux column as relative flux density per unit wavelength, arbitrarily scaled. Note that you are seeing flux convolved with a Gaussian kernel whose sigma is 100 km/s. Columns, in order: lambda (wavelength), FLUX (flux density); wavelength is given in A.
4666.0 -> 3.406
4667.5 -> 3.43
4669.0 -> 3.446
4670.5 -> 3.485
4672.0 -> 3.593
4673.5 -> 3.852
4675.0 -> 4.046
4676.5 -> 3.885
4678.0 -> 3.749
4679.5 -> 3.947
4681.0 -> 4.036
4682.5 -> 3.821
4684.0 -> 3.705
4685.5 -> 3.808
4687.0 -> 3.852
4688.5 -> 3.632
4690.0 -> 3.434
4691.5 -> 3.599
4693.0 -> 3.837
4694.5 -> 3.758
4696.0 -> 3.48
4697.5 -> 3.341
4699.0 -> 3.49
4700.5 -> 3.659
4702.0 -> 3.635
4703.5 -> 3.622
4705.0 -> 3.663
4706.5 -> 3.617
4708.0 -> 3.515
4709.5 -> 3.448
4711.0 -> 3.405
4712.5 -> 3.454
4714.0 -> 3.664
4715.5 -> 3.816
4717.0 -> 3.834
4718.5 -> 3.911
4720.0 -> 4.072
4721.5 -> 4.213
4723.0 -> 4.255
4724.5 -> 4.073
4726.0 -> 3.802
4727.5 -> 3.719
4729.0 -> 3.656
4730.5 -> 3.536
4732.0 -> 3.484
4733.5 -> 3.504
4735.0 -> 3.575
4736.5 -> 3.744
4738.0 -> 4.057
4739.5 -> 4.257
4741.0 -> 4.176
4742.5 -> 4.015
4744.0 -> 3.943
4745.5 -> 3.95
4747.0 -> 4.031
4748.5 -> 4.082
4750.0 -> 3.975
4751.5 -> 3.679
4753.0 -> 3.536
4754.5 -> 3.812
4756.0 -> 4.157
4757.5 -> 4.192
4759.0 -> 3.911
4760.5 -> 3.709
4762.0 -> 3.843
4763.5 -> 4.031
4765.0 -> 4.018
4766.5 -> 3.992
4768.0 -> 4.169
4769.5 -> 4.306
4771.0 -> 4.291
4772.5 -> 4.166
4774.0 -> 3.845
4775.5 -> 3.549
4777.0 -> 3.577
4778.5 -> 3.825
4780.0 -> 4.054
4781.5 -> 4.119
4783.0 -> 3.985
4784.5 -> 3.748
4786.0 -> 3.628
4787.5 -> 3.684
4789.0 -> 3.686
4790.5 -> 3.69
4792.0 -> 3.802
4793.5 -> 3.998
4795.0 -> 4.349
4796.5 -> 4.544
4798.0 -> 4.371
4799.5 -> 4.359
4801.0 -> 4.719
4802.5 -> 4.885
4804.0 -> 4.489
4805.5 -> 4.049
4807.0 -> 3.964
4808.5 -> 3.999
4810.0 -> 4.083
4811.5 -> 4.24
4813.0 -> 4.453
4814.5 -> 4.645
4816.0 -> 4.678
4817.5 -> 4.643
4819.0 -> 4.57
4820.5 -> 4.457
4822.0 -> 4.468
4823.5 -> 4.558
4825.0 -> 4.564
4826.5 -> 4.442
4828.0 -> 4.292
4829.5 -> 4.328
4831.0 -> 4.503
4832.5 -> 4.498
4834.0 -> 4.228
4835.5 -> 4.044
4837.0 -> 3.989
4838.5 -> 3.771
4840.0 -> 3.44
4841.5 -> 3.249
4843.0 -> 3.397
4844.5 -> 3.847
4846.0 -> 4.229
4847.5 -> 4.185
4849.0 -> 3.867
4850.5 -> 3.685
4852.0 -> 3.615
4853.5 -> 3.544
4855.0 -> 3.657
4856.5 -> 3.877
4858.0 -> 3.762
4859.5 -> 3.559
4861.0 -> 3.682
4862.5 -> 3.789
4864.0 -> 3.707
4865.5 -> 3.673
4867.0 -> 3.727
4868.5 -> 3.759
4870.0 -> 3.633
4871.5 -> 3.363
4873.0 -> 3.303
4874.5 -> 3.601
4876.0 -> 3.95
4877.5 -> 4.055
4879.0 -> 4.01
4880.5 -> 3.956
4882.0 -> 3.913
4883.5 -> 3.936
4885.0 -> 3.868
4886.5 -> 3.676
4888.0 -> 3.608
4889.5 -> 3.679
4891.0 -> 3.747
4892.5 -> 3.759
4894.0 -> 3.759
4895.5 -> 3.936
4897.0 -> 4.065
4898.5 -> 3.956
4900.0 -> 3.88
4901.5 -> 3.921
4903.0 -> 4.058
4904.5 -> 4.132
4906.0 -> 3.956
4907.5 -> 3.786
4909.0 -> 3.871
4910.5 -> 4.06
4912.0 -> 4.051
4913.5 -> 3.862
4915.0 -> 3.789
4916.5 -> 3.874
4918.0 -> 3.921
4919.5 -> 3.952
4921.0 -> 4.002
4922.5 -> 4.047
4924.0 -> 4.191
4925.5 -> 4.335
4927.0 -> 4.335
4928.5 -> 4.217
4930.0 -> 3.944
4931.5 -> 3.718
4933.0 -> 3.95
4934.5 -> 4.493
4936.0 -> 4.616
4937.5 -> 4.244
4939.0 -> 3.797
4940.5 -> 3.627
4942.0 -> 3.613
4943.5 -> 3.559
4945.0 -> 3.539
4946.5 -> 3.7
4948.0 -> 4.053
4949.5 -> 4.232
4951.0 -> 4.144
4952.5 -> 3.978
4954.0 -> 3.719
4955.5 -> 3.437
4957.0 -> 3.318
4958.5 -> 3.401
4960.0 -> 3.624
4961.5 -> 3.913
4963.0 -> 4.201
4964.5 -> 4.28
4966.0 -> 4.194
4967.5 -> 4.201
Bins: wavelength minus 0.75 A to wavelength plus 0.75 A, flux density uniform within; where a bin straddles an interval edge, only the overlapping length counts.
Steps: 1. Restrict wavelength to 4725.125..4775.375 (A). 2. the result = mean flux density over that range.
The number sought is 3.91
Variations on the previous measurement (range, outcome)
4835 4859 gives 3.75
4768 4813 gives 4.08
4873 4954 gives 3.93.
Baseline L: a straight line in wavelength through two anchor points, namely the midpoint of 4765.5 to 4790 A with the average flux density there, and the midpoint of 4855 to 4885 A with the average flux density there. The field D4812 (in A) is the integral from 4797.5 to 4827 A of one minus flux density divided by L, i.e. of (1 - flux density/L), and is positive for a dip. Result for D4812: -4.4 A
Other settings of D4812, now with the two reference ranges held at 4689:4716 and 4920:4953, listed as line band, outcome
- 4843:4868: 0.6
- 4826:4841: -1.2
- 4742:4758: -1.2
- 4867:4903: 1.1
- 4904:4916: 0.1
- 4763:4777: -1.2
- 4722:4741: -1.0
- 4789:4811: -2.7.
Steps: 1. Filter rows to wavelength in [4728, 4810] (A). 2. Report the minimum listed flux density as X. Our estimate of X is 3.484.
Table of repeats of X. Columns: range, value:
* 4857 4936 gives 3.303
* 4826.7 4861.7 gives 3.249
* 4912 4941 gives 3.627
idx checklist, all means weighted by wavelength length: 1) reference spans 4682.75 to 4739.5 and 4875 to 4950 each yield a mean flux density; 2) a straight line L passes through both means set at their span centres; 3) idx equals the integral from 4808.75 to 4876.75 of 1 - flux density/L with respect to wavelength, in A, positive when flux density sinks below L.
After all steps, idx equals -2.3 A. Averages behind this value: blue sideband 3.71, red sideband 3.94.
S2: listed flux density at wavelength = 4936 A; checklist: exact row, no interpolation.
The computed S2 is 4.616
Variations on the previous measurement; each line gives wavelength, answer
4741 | 4.176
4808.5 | 3.999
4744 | 3.943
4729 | 3.656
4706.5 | 3.617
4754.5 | 3.812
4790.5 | 3.69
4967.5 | 4.201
